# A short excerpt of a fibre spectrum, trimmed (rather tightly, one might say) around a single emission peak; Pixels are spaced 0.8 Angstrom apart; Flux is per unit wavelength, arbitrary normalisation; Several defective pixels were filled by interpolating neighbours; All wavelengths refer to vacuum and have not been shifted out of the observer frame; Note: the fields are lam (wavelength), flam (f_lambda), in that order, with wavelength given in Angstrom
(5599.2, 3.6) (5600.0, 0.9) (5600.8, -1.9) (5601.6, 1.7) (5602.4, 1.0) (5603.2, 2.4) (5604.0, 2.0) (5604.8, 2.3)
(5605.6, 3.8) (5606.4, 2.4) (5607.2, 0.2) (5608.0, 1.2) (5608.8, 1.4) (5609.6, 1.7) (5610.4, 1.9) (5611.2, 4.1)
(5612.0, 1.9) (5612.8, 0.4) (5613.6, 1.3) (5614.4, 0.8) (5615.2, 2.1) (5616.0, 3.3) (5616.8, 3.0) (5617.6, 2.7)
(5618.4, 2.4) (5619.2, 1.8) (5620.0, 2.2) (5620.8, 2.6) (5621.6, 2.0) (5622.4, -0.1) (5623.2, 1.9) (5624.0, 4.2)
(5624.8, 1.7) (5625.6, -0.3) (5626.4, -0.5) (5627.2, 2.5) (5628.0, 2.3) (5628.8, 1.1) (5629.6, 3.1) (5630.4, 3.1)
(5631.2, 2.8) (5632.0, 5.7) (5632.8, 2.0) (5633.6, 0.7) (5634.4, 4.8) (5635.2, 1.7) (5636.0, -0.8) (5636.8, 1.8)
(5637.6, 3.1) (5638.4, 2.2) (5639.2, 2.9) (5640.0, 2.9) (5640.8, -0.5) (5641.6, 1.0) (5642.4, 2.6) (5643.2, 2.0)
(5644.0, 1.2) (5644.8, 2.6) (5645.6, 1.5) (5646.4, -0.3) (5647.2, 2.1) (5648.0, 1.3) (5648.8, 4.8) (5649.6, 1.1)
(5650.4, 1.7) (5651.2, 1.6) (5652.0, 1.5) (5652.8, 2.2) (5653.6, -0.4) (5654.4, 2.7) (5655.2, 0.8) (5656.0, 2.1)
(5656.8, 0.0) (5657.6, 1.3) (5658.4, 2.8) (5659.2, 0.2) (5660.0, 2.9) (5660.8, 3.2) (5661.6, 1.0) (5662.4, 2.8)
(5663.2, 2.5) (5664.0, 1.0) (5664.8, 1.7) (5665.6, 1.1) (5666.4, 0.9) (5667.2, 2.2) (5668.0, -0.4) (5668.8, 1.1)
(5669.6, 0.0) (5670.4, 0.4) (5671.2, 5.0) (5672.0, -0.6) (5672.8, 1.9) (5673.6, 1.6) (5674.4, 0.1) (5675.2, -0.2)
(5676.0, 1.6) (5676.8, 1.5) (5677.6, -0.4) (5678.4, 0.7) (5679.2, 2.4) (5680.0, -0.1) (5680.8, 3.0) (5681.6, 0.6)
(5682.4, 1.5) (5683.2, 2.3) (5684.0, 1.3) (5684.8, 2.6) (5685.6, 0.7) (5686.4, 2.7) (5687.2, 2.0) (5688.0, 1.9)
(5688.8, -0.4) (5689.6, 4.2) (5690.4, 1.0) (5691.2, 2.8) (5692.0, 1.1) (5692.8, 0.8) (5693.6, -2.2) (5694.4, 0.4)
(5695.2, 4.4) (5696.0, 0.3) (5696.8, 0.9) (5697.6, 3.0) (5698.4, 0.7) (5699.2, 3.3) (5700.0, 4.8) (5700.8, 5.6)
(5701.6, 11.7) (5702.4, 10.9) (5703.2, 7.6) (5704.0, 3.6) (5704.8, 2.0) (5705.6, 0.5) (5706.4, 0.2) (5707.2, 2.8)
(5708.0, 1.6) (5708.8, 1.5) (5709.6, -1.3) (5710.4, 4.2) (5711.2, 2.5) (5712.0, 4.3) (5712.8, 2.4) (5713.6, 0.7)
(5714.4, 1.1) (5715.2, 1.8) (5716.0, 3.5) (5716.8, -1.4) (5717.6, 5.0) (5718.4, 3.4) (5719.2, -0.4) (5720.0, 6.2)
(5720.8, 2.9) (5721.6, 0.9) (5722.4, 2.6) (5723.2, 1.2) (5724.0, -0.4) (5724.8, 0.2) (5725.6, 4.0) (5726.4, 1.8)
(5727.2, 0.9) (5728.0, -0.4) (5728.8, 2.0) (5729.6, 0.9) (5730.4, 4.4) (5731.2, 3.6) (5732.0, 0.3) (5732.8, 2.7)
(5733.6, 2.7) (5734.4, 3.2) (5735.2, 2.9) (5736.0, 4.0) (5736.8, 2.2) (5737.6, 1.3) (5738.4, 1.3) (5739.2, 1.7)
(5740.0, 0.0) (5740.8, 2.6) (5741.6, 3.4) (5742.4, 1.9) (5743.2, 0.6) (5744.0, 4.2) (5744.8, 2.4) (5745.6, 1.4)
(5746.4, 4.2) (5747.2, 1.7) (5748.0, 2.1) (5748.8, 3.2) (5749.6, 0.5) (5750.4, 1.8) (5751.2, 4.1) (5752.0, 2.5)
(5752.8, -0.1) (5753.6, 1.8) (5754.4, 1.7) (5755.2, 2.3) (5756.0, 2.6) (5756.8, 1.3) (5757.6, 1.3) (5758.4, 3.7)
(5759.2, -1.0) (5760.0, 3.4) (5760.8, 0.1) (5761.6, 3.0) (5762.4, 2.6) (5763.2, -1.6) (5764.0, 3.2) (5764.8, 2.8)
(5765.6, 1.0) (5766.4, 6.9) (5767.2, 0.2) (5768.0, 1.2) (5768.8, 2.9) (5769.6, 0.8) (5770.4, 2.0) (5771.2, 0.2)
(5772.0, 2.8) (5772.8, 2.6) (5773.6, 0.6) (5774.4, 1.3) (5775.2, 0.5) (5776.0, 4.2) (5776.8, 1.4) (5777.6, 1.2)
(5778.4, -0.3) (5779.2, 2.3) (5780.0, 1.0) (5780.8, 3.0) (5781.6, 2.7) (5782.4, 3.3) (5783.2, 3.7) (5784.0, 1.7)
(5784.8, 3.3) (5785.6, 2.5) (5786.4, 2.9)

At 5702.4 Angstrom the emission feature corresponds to [O III]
